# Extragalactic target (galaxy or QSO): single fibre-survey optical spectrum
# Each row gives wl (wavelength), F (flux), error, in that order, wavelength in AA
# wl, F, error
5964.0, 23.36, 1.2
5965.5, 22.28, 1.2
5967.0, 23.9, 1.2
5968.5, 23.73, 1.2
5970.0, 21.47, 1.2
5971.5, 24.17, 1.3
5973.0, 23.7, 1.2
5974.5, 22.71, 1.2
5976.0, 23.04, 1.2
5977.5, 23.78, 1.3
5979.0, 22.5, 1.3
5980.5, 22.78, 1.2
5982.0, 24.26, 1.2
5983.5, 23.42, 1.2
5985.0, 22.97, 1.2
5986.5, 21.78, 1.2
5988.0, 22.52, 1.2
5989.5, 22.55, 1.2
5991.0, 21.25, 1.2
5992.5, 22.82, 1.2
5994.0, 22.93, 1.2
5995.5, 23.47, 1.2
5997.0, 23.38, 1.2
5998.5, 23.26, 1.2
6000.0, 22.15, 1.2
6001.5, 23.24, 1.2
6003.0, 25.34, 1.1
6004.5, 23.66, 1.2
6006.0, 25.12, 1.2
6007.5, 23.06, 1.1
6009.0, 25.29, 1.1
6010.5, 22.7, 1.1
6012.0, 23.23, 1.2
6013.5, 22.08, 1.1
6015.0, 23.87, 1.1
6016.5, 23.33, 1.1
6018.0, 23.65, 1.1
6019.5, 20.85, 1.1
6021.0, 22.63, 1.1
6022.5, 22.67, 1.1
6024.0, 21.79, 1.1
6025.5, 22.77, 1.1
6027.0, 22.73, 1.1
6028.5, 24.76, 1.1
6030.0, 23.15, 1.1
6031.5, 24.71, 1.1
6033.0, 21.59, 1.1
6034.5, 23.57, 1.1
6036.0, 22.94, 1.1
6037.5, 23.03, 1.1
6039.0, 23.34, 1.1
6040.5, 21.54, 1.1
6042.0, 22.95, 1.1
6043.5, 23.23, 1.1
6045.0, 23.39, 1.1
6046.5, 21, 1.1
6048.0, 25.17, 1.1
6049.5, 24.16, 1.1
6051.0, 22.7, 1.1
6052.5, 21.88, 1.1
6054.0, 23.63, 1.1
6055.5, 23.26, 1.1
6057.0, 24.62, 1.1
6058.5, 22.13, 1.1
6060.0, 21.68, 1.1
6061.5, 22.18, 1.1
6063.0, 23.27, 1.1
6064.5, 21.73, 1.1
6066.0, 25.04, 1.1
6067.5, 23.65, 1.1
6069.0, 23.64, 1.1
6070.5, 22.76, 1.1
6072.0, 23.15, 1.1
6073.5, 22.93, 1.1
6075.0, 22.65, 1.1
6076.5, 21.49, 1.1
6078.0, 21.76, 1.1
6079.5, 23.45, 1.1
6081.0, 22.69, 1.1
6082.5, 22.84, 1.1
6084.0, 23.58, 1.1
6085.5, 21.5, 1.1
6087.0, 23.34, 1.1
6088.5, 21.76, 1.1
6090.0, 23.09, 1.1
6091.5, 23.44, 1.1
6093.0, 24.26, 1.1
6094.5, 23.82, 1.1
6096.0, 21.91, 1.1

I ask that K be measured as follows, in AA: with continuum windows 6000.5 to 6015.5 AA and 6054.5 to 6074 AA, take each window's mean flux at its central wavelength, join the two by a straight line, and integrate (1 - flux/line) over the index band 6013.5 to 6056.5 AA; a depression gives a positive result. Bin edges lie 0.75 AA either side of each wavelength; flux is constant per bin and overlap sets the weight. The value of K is 0.8 AA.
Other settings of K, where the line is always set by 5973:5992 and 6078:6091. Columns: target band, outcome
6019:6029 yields 0.1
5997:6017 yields -0.7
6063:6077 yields -0.2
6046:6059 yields -0.3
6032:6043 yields 0.0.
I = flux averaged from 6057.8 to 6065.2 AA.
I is 22.2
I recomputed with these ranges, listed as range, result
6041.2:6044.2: 23.1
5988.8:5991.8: 21.9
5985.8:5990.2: 22.3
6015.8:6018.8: 23.4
